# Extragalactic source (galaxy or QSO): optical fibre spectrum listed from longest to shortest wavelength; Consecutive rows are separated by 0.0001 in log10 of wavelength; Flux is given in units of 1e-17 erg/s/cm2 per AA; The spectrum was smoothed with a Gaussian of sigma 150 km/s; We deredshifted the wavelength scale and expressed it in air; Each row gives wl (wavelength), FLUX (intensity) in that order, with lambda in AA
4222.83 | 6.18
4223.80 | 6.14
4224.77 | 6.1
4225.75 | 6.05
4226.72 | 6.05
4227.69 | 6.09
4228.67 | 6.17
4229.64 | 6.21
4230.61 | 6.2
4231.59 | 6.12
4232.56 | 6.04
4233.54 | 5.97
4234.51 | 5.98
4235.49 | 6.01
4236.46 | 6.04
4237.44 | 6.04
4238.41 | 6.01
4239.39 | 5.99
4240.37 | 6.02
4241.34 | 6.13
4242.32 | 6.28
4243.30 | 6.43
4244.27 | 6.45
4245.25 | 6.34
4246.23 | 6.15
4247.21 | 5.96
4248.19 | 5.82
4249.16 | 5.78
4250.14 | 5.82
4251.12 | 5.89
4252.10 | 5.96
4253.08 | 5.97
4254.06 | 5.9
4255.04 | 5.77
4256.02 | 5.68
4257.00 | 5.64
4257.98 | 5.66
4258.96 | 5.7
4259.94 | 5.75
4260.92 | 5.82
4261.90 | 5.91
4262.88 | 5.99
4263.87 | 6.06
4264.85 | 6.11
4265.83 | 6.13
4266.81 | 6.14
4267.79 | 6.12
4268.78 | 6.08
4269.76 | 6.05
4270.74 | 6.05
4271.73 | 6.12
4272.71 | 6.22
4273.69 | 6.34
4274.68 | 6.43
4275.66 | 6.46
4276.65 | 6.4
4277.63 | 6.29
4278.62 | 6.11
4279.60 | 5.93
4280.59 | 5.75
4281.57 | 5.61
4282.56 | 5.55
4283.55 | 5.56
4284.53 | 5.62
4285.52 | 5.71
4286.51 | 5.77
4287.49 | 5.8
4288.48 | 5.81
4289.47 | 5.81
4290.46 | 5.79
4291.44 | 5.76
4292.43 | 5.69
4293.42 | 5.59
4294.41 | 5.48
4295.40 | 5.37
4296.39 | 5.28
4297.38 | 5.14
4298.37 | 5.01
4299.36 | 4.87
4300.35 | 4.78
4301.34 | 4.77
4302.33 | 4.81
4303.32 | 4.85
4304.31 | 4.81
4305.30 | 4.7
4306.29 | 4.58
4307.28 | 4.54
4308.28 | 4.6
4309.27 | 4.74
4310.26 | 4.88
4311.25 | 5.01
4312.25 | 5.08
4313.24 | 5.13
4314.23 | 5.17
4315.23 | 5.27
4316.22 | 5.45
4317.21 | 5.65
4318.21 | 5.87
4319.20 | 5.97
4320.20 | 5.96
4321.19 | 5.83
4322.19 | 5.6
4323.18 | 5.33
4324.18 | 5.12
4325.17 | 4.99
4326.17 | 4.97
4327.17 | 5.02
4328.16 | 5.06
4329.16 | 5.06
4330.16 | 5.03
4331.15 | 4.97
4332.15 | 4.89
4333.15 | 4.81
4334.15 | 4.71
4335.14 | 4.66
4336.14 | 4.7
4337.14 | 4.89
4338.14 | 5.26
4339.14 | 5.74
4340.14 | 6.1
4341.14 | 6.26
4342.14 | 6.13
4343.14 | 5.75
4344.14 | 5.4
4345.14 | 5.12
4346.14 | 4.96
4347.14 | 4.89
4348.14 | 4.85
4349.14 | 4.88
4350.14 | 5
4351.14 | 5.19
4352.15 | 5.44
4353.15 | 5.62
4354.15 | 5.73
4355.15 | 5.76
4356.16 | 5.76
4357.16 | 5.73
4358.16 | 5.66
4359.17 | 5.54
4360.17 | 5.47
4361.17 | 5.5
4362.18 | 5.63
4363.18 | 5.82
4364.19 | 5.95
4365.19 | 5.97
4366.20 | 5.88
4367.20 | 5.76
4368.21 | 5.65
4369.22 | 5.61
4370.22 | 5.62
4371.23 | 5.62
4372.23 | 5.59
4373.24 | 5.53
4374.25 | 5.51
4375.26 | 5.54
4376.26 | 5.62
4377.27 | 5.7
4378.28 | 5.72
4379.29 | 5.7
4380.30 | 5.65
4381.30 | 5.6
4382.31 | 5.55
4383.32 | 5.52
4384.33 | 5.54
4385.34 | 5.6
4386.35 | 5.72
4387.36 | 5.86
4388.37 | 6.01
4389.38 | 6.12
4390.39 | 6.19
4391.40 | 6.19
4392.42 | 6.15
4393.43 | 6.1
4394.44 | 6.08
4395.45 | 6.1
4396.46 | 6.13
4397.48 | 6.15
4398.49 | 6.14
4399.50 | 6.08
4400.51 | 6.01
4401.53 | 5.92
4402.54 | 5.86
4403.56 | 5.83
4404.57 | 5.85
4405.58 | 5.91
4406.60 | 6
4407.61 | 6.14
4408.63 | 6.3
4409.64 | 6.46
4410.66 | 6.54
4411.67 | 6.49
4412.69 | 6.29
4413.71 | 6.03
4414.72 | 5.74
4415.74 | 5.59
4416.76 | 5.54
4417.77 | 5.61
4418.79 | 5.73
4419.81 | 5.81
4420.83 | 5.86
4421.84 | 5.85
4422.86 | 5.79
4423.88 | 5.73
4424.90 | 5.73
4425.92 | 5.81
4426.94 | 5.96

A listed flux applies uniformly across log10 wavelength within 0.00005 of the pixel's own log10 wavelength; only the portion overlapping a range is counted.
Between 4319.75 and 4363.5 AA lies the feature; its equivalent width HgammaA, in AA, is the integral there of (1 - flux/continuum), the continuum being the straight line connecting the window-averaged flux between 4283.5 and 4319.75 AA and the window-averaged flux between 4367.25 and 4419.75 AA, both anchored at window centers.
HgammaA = 1.5 AA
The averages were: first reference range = 5.26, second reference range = 5.88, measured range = 5.33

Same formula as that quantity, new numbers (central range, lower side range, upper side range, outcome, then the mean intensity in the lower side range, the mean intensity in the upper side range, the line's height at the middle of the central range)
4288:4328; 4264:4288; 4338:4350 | 3.6 AA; 6.02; 5.44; 5.74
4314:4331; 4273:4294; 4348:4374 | 1.1 AA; 5.9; 5.58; 5.74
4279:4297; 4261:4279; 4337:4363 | 1.0 AA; 6.16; 5.48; 6.01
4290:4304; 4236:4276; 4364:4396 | 1.7 AA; 6.03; 5.78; 5.95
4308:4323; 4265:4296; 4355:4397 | 1.3 AA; 5.92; 5.76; 5.86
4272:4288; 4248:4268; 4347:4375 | -0.4 AA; 5.89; 5.55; 5.82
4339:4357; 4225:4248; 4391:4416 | 1.8 AA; 6.11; 6.09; 6.1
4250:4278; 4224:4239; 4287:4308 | -1.9 AA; 6.07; 5.19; 5.64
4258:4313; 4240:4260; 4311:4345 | 0.9 AA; 5.96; 5.32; 5.67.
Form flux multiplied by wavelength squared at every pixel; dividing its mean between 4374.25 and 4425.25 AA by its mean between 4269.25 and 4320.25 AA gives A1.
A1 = 1.1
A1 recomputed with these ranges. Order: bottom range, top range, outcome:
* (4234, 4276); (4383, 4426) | 1.06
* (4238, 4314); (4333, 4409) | 1.04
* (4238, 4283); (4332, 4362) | 0.93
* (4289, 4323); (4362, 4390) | 1.13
